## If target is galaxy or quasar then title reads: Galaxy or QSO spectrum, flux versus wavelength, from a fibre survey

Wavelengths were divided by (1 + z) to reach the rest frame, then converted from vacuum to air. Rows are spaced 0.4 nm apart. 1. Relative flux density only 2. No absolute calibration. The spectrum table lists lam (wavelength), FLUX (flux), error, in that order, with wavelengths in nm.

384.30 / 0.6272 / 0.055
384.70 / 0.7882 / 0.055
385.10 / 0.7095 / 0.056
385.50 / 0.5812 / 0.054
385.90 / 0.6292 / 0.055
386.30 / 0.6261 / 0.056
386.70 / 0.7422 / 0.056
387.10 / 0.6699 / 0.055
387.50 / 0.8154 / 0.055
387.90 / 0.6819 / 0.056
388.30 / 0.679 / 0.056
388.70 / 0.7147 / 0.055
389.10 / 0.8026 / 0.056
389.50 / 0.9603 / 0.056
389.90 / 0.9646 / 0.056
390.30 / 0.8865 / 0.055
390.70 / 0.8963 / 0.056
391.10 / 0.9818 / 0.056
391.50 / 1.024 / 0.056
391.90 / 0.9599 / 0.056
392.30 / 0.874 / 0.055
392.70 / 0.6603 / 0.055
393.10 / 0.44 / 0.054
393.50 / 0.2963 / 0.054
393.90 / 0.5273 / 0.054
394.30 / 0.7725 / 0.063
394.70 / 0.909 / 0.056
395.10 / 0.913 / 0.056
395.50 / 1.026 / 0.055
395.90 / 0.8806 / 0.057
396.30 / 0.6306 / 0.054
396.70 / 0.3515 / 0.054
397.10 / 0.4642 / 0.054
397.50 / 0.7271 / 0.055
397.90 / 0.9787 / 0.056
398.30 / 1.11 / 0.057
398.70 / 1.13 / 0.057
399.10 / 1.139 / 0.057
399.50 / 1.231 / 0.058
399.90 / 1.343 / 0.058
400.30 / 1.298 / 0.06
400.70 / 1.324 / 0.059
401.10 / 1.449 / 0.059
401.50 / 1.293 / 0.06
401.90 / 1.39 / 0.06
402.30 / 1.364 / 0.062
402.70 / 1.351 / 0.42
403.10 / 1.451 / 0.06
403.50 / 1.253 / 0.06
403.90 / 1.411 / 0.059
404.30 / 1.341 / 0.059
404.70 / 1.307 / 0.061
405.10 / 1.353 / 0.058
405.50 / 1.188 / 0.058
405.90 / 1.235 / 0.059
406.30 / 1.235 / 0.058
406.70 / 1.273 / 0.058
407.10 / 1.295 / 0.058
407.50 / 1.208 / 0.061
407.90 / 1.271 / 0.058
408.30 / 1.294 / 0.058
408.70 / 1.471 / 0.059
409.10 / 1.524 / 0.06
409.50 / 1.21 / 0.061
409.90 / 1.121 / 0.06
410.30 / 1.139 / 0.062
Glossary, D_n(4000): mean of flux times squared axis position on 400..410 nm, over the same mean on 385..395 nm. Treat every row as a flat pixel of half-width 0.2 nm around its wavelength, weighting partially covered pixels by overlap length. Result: 1.88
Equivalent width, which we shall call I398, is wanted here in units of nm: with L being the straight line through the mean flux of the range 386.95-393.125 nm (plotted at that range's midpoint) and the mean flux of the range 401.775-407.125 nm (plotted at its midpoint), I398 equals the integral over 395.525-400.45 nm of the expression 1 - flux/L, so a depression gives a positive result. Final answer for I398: 0.743 nm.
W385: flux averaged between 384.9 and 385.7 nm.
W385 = 0.645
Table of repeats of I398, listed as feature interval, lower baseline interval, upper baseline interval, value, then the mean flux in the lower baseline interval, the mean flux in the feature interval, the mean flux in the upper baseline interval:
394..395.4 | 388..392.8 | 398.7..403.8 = 0.26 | 0.867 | 0.852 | 1.32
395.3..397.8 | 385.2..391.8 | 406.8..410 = 0.76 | 0.792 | 0.692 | 1.3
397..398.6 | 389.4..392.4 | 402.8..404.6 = 0.42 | 0.945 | 0.862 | 1.36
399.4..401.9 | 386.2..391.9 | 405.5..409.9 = -0.49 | 0.826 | 1.33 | 1.29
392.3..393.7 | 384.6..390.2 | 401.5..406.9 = 0.61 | 0.742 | 0.524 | 1.32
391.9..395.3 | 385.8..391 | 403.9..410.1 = 0.86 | 0.781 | 0.691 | 1.29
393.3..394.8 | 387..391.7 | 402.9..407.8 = 0.57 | 0.843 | 0.607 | 1.3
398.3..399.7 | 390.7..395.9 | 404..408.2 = -0.21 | 0.79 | 1.16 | 1.27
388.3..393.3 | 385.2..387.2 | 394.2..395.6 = -0.37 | 0.652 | 0.84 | 0.906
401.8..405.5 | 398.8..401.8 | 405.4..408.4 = -0.22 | 1.29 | 1.35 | 1.25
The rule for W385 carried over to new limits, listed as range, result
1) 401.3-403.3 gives 1.37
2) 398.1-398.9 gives 1.12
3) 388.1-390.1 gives 0.824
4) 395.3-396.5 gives 0.846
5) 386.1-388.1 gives 0.707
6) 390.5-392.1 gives 0.965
